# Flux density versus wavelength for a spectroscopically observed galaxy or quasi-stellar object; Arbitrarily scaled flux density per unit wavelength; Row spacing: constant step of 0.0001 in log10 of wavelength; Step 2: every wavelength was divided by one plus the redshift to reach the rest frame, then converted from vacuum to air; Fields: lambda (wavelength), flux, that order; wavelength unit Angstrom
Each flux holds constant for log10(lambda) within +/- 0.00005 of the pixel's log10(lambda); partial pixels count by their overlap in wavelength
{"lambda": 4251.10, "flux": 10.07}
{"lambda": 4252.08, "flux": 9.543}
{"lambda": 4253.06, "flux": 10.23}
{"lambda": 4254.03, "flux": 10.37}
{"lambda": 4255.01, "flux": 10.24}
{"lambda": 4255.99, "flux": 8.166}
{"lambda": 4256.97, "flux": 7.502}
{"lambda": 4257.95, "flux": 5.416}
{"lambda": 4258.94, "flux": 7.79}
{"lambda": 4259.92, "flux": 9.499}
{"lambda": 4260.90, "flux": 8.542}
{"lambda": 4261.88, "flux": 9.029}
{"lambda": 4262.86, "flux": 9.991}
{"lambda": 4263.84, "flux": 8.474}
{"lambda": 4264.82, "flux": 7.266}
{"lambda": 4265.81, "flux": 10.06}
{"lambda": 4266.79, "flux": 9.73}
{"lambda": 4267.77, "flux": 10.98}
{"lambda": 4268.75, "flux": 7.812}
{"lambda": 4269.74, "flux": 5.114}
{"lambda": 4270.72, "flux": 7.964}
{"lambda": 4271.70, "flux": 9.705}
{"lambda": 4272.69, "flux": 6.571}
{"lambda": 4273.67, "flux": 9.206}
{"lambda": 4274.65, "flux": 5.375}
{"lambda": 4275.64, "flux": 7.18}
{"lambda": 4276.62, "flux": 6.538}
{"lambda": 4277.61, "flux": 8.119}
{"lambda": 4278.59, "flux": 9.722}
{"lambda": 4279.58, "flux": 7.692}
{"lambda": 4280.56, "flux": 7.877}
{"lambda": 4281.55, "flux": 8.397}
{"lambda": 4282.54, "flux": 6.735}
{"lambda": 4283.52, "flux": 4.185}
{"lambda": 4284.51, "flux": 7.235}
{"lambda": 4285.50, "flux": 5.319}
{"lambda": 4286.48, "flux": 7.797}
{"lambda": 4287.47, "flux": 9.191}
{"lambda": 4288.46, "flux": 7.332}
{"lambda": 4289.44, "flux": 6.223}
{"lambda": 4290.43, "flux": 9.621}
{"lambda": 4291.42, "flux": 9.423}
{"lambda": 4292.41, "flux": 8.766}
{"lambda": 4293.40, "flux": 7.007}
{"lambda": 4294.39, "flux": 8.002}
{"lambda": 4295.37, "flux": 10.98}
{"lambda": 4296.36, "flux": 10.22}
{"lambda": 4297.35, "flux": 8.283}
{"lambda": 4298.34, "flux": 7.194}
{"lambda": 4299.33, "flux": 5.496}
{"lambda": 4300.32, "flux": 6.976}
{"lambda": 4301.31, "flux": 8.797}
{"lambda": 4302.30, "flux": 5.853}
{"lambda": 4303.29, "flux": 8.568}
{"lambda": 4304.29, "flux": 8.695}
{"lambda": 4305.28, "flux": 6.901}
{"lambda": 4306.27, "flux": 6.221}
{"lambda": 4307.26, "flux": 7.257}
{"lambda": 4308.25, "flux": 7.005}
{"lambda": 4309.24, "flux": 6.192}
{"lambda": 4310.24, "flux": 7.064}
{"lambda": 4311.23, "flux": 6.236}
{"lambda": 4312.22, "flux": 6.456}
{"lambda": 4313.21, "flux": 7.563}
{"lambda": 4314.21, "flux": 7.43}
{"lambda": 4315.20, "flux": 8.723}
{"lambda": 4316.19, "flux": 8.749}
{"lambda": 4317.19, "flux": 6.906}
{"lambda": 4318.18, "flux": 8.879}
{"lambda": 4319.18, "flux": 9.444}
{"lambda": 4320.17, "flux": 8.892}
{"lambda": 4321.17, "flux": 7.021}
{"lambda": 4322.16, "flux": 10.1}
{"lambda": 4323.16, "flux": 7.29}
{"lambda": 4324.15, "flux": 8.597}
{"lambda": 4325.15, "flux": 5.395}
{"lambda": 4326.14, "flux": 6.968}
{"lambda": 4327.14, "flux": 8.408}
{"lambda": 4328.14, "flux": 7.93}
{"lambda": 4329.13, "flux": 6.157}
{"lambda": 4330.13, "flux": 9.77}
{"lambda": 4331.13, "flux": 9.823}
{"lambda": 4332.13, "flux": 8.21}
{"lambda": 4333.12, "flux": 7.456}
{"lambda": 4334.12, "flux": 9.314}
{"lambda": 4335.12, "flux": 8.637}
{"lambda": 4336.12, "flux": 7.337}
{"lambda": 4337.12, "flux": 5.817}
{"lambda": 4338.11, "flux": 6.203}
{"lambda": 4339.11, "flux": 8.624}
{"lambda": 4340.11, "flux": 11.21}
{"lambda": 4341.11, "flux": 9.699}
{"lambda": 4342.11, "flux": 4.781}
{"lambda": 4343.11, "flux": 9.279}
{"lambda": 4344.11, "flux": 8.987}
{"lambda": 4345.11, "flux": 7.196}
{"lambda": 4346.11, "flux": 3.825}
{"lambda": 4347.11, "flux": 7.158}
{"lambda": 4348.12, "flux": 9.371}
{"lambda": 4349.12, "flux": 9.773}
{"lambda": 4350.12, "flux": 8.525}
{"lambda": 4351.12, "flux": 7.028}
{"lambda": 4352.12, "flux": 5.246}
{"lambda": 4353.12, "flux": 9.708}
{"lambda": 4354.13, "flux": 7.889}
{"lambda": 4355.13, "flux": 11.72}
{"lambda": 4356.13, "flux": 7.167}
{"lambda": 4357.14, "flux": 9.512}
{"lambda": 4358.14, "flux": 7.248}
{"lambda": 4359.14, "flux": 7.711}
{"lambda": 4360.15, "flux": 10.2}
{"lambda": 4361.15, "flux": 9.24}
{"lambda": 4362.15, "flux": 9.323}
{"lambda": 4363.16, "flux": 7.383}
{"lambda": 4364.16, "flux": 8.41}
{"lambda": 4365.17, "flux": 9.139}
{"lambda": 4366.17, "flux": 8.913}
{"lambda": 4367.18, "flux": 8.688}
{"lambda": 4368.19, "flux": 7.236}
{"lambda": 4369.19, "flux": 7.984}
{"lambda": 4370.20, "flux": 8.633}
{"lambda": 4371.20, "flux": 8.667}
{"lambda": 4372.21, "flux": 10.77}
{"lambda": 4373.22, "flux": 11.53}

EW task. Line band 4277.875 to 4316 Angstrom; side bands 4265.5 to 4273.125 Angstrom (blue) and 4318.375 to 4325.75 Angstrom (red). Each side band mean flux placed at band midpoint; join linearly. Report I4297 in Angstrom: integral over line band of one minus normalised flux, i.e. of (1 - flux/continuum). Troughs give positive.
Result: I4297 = 3.1 Angstrom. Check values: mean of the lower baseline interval 8.47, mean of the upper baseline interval 8.12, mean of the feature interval 7.61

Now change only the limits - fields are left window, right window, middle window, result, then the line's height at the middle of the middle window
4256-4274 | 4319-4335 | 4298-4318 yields 2.4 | 8.22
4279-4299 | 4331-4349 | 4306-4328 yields 0.8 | 7.9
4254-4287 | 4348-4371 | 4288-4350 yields 2.9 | 8.26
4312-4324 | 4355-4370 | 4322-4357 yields 1.5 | 8.37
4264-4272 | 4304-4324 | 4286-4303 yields -0.1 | 8.04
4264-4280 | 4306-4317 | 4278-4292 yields 0.3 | 7.78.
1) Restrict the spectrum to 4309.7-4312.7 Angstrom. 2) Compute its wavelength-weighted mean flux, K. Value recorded 6.58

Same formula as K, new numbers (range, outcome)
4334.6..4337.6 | 7.27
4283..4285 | 5.73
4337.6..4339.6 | 7.42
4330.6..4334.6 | 8.71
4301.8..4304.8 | 7.69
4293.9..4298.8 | 8.96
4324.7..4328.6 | 7.19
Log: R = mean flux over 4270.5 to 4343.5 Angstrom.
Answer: 7.78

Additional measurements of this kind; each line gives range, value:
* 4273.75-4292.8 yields 7.54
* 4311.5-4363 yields 8.1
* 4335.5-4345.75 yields 7.87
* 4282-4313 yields 7.46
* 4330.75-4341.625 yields 8.38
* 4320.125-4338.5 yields 7.84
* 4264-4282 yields 8.08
